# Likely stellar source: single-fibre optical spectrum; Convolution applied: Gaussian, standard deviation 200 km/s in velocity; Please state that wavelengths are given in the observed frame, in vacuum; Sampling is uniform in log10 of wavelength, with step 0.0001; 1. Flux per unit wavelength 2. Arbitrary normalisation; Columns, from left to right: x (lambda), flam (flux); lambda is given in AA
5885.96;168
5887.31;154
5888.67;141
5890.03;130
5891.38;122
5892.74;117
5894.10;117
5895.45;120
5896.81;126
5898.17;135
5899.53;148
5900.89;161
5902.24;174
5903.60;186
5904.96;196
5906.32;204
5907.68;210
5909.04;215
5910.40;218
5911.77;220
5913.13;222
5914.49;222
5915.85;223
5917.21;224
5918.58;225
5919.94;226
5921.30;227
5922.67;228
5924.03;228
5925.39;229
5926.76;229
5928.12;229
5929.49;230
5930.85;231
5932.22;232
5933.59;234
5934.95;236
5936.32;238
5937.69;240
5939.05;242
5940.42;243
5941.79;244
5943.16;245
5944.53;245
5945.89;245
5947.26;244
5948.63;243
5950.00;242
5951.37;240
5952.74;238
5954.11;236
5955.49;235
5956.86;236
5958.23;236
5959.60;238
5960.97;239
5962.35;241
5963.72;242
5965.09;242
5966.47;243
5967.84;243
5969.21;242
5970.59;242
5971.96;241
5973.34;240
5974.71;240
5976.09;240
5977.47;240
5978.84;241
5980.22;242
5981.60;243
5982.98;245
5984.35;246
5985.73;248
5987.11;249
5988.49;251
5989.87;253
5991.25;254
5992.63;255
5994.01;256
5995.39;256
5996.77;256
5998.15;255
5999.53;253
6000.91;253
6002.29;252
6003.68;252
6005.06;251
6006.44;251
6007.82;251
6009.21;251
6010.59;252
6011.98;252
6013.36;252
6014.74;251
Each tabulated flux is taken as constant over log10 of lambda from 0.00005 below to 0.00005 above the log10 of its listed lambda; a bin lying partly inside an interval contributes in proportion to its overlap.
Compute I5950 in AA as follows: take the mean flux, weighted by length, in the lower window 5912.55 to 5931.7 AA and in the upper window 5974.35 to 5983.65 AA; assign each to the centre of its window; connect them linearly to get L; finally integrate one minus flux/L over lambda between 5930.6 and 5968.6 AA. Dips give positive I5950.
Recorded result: -1.0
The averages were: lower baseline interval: 227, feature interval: 240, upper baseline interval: 241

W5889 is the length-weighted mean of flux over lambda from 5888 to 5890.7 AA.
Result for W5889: 135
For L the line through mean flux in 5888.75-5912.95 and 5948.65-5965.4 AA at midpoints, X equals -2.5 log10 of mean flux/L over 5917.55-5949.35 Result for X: -0.136 mag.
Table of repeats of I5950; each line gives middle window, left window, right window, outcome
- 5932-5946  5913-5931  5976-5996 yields -0.5 AA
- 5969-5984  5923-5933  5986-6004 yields 0.3 AA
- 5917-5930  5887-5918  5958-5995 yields -2.3 AA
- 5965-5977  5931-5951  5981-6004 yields 0.3 AA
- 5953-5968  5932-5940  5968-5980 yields 0.0 AA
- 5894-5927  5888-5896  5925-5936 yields -3.9 AA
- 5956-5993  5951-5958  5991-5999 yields 0.4 AA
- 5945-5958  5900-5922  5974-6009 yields -0.6 AA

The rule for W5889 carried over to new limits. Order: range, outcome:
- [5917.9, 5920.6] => 226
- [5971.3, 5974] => 240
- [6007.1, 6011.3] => 251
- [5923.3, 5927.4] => 229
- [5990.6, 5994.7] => 255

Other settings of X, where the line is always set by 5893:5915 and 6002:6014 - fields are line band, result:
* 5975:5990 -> -0.051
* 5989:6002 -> -0.052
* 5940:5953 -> -0.169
